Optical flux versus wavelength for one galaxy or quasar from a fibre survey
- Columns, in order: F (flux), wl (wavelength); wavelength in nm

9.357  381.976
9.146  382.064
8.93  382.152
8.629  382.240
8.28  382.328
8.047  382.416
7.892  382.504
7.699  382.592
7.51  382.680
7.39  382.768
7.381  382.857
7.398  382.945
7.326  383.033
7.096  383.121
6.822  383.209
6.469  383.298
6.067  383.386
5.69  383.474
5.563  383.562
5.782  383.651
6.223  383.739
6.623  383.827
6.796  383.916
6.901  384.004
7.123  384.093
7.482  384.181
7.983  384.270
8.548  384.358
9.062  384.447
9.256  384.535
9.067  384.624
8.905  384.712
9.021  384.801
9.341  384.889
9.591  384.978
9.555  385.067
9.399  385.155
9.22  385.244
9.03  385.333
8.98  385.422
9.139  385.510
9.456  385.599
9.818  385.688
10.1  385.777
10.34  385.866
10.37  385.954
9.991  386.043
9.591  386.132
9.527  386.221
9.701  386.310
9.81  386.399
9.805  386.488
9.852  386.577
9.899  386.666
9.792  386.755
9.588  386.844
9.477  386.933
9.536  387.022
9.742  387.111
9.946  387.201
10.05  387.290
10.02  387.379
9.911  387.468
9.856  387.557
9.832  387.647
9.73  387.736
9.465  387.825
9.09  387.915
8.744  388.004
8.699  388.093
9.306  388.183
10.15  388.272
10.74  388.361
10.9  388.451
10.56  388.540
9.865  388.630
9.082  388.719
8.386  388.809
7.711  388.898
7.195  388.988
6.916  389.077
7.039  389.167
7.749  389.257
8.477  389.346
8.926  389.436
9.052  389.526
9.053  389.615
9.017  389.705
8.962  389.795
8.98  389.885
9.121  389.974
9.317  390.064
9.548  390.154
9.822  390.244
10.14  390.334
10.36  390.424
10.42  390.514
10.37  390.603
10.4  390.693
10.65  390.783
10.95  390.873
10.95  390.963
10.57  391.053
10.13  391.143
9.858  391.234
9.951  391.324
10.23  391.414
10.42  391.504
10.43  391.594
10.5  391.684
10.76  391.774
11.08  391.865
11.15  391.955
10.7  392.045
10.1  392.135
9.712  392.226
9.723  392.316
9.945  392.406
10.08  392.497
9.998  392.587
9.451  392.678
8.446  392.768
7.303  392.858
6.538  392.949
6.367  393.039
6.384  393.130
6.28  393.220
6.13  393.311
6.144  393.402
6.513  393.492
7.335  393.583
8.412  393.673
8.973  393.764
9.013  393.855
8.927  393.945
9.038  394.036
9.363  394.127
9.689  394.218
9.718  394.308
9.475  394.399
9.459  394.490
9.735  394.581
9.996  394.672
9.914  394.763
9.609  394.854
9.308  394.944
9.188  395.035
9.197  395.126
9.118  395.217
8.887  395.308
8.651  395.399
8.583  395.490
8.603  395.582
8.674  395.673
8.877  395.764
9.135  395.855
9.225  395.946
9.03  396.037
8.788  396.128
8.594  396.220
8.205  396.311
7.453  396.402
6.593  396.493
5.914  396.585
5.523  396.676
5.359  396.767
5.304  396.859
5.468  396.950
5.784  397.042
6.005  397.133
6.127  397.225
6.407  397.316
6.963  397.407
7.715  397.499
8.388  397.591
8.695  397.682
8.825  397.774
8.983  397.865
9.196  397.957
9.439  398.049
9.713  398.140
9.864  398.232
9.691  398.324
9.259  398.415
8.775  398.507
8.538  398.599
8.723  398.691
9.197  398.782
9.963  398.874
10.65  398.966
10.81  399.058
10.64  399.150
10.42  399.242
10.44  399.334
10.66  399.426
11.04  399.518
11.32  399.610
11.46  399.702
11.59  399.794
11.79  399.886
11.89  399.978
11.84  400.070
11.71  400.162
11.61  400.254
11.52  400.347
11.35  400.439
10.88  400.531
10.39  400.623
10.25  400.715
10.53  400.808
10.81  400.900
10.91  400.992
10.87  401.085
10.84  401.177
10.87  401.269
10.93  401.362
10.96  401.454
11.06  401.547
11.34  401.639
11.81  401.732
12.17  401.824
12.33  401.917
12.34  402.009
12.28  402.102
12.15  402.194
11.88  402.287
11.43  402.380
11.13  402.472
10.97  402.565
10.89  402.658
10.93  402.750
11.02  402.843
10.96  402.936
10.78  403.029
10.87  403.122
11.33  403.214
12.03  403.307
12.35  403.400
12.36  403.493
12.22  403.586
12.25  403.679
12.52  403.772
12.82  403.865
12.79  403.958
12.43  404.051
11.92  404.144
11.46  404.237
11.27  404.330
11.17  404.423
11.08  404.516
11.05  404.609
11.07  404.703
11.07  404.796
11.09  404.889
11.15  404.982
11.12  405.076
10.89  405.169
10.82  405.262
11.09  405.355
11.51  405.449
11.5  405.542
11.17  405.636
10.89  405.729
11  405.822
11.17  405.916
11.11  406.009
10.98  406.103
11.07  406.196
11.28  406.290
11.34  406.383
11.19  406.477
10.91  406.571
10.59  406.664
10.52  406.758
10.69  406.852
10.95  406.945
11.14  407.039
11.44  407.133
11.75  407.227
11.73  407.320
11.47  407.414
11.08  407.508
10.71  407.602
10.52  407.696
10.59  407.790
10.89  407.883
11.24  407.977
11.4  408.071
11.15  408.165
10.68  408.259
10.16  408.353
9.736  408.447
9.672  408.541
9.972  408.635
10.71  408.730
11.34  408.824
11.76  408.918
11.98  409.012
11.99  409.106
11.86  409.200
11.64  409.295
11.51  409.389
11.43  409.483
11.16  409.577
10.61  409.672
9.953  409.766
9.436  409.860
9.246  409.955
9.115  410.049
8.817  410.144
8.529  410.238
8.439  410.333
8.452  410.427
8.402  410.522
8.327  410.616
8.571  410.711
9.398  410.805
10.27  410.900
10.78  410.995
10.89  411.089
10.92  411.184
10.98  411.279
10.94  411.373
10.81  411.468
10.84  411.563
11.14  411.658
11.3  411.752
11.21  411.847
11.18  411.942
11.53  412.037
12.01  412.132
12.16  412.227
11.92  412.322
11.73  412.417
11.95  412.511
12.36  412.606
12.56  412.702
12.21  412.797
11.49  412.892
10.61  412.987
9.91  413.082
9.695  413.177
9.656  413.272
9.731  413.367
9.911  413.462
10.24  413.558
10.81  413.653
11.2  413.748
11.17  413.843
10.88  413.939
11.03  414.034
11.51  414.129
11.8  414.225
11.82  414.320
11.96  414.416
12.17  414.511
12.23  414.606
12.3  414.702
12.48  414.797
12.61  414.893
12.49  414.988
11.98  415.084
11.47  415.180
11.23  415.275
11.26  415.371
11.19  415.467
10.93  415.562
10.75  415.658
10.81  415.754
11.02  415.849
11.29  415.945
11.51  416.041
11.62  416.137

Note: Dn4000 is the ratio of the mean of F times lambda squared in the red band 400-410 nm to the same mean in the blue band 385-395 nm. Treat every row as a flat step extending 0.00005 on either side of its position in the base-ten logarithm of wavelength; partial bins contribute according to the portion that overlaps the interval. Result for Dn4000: 1.29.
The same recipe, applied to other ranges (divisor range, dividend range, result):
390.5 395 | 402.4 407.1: 1.29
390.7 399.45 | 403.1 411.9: 1.31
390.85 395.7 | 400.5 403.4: 1.28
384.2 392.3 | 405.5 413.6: 1.25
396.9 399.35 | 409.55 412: 1.23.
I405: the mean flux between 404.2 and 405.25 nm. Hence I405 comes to 11.1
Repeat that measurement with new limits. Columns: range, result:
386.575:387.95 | 9.73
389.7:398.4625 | 8.83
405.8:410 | 10.9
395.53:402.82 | 9.74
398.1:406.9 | 11.1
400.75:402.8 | 11.3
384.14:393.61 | 9.32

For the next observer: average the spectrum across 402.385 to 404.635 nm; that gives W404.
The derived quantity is 11.6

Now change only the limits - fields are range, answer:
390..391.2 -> 10.2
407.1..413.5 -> 10.7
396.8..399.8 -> 8.92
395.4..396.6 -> 8.35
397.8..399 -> 9.37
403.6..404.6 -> 12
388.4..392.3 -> 9.67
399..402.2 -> 11.2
